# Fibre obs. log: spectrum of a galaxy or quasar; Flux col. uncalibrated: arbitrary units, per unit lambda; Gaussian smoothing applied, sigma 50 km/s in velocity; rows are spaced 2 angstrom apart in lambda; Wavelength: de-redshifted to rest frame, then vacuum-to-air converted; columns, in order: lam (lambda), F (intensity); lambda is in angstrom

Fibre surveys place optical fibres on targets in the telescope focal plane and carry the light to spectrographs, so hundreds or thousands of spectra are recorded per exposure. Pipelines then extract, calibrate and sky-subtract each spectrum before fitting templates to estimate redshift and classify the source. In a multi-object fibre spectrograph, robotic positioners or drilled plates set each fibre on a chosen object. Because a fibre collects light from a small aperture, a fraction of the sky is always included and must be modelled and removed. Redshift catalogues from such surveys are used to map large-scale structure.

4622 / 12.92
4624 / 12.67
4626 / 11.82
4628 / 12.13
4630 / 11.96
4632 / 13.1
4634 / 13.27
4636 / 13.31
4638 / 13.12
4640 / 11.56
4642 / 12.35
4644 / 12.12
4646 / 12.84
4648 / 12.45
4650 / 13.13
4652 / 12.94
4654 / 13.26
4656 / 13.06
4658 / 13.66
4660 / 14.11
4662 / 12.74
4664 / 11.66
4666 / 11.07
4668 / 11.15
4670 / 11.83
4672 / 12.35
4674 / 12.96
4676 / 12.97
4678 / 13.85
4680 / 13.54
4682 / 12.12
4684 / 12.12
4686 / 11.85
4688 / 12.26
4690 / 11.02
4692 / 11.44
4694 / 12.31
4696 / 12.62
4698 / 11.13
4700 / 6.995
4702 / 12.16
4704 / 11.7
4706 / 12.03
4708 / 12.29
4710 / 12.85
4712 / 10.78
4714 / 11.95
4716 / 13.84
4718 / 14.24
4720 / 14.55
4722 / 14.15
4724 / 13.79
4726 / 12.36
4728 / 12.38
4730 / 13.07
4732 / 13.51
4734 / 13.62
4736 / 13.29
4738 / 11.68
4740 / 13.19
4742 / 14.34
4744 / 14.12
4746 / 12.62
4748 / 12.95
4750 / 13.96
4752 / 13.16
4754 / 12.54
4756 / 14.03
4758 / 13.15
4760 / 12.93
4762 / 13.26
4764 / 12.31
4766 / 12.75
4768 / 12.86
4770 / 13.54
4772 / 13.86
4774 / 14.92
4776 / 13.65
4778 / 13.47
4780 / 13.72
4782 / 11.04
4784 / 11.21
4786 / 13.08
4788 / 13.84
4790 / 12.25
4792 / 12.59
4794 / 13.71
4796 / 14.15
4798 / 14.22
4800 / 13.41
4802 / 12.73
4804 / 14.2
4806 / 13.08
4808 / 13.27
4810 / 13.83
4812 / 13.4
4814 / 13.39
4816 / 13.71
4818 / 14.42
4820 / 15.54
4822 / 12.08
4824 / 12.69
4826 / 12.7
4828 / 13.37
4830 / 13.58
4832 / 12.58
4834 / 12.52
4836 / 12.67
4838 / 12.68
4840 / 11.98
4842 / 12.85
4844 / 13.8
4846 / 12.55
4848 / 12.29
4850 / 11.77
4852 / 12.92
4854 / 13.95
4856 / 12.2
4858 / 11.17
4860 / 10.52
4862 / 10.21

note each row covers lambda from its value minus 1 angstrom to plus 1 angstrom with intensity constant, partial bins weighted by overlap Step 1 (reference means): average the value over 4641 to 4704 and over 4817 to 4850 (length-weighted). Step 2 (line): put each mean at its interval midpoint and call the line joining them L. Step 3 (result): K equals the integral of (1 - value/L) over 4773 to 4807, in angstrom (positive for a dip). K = -1.2 angstrom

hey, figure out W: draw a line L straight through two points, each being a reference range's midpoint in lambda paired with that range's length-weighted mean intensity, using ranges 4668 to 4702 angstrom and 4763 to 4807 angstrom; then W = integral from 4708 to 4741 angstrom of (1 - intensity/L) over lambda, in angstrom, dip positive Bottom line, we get -1.62 angstrom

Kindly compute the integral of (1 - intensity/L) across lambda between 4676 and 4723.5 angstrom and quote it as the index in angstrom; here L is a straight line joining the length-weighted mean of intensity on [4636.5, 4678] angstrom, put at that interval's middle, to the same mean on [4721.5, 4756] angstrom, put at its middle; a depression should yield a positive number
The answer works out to 2.39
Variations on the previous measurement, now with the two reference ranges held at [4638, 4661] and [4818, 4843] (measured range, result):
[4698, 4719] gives 1.73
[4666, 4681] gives 0.39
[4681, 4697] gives 1.16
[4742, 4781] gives -1.31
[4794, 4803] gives -0.46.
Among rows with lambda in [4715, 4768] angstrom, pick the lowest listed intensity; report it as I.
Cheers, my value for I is 11.68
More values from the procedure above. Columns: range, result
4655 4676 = 11.07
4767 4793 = 11.04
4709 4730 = 10.78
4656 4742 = 6.995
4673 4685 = 12.12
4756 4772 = 12.31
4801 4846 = 11.98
